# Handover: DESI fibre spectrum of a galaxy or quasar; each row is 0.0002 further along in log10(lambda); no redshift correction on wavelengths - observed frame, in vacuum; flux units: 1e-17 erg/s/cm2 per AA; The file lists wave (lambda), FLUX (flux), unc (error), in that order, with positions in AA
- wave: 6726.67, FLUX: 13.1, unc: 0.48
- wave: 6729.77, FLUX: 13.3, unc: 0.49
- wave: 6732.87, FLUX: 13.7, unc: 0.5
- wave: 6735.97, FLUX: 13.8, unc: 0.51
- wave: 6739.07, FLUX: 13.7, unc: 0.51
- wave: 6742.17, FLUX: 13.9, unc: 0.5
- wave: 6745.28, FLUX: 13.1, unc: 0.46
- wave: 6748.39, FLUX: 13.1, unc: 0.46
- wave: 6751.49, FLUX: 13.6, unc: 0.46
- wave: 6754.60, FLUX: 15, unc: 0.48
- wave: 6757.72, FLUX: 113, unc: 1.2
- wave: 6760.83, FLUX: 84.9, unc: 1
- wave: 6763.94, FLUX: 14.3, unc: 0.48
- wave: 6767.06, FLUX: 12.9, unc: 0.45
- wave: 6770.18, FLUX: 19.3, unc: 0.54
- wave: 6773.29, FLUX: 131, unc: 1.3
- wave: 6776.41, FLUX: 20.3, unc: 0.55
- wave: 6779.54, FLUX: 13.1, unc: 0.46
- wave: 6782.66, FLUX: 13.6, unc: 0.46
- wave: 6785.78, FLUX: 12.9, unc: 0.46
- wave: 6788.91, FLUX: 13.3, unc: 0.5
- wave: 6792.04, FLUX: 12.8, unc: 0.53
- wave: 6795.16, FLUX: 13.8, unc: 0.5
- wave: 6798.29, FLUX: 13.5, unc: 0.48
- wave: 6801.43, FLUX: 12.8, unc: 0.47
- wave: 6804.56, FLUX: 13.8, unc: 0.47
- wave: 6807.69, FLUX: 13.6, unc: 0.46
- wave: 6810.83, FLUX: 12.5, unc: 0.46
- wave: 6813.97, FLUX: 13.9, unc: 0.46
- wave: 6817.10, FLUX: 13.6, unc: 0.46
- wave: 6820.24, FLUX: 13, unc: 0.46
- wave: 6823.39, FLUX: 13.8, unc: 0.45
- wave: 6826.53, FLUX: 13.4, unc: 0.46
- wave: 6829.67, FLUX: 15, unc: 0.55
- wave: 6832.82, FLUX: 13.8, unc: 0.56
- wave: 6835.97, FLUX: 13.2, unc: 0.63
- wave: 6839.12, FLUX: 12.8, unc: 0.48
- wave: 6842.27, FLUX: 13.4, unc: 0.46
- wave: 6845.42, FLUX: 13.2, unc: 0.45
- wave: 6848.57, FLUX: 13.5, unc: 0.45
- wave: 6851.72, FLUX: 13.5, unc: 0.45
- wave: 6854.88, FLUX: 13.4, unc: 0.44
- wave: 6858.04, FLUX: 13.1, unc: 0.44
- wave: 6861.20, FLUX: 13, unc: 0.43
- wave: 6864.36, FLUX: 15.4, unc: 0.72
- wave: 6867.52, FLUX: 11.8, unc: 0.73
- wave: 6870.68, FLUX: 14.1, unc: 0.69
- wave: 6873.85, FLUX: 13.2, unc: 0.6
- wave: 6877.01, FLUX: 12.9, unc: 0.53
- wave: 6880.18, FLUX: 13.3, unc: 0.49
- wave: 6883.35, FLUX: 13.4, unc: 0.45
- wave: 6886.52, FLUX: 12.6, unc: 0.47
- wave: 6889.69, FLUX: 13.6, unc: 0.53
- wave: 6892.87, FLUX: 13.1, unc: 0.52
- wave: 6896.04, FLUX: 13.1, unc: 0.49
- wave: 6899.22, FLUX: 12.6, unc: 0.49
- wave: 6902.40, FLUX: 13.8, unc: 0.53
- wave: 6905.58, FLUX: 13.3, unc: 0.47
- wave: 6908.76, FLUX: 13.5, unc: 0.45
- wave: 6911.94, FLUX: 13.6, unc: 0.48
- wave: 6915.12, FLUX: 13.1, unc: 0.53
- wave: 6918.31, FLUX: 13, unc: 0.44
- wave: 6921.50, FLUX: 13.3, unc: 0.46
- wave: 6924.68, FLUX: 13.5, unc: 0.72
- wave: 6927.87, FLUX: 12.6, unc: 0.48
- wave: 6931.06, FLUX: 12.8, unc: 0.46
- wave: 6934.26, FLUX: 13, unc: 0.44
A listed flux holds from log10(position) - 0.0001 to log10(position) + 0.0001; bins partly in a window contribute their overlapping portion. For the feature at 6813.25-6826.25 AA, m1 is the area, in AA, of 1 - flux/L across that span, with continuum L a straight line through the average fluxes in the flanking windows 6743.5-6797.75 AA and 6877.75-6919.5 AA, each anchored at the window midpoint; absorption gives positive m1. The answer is 5.7 AA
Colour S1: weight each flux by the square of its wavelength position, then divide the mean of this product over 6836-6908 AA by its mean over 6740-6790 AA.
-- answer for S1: 0.42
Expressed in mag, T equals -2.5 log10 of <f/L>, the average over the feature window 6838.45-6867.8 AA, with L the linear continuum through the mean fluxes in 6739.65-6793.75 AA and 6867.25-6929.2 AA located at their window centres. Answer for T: 0.389 mag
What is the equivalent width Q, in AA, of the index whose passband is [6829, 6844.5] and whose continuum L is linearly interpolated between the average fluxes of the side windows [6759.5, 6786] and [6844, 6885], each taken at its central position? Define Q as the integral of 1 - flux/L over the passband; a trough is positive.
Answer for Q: 5.2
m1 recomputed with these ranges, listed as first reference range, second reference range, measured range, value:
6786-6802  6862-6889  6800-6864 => -0.8 AA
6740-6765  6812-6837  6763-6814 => 8.1 AA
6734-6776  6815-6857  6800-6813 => 5.0 AA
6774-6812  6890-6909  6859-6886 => 1.3 AA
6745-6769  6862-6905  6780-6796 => 9.0 AA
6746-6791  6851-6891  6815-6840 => 9.6 AA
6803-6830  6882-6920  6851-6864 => 0.0 AA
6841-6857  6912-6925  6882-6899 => 0.2 AA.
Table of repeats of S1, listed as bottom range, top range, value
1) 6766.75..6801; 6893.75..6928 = 0.55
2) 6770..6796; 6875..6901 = 0.47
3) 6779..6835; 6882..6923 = 1.01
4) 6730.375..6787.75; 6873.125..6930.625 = 0.46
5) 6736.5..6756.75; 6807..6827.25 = 0.82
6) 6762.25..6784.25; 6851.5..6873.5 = 0.43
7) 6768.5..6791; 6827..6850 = 0.44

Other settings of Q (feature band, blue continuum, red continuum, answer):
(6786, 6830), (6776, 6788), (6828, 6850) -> 1.8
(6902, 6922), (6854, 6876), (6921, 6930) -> -0.3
